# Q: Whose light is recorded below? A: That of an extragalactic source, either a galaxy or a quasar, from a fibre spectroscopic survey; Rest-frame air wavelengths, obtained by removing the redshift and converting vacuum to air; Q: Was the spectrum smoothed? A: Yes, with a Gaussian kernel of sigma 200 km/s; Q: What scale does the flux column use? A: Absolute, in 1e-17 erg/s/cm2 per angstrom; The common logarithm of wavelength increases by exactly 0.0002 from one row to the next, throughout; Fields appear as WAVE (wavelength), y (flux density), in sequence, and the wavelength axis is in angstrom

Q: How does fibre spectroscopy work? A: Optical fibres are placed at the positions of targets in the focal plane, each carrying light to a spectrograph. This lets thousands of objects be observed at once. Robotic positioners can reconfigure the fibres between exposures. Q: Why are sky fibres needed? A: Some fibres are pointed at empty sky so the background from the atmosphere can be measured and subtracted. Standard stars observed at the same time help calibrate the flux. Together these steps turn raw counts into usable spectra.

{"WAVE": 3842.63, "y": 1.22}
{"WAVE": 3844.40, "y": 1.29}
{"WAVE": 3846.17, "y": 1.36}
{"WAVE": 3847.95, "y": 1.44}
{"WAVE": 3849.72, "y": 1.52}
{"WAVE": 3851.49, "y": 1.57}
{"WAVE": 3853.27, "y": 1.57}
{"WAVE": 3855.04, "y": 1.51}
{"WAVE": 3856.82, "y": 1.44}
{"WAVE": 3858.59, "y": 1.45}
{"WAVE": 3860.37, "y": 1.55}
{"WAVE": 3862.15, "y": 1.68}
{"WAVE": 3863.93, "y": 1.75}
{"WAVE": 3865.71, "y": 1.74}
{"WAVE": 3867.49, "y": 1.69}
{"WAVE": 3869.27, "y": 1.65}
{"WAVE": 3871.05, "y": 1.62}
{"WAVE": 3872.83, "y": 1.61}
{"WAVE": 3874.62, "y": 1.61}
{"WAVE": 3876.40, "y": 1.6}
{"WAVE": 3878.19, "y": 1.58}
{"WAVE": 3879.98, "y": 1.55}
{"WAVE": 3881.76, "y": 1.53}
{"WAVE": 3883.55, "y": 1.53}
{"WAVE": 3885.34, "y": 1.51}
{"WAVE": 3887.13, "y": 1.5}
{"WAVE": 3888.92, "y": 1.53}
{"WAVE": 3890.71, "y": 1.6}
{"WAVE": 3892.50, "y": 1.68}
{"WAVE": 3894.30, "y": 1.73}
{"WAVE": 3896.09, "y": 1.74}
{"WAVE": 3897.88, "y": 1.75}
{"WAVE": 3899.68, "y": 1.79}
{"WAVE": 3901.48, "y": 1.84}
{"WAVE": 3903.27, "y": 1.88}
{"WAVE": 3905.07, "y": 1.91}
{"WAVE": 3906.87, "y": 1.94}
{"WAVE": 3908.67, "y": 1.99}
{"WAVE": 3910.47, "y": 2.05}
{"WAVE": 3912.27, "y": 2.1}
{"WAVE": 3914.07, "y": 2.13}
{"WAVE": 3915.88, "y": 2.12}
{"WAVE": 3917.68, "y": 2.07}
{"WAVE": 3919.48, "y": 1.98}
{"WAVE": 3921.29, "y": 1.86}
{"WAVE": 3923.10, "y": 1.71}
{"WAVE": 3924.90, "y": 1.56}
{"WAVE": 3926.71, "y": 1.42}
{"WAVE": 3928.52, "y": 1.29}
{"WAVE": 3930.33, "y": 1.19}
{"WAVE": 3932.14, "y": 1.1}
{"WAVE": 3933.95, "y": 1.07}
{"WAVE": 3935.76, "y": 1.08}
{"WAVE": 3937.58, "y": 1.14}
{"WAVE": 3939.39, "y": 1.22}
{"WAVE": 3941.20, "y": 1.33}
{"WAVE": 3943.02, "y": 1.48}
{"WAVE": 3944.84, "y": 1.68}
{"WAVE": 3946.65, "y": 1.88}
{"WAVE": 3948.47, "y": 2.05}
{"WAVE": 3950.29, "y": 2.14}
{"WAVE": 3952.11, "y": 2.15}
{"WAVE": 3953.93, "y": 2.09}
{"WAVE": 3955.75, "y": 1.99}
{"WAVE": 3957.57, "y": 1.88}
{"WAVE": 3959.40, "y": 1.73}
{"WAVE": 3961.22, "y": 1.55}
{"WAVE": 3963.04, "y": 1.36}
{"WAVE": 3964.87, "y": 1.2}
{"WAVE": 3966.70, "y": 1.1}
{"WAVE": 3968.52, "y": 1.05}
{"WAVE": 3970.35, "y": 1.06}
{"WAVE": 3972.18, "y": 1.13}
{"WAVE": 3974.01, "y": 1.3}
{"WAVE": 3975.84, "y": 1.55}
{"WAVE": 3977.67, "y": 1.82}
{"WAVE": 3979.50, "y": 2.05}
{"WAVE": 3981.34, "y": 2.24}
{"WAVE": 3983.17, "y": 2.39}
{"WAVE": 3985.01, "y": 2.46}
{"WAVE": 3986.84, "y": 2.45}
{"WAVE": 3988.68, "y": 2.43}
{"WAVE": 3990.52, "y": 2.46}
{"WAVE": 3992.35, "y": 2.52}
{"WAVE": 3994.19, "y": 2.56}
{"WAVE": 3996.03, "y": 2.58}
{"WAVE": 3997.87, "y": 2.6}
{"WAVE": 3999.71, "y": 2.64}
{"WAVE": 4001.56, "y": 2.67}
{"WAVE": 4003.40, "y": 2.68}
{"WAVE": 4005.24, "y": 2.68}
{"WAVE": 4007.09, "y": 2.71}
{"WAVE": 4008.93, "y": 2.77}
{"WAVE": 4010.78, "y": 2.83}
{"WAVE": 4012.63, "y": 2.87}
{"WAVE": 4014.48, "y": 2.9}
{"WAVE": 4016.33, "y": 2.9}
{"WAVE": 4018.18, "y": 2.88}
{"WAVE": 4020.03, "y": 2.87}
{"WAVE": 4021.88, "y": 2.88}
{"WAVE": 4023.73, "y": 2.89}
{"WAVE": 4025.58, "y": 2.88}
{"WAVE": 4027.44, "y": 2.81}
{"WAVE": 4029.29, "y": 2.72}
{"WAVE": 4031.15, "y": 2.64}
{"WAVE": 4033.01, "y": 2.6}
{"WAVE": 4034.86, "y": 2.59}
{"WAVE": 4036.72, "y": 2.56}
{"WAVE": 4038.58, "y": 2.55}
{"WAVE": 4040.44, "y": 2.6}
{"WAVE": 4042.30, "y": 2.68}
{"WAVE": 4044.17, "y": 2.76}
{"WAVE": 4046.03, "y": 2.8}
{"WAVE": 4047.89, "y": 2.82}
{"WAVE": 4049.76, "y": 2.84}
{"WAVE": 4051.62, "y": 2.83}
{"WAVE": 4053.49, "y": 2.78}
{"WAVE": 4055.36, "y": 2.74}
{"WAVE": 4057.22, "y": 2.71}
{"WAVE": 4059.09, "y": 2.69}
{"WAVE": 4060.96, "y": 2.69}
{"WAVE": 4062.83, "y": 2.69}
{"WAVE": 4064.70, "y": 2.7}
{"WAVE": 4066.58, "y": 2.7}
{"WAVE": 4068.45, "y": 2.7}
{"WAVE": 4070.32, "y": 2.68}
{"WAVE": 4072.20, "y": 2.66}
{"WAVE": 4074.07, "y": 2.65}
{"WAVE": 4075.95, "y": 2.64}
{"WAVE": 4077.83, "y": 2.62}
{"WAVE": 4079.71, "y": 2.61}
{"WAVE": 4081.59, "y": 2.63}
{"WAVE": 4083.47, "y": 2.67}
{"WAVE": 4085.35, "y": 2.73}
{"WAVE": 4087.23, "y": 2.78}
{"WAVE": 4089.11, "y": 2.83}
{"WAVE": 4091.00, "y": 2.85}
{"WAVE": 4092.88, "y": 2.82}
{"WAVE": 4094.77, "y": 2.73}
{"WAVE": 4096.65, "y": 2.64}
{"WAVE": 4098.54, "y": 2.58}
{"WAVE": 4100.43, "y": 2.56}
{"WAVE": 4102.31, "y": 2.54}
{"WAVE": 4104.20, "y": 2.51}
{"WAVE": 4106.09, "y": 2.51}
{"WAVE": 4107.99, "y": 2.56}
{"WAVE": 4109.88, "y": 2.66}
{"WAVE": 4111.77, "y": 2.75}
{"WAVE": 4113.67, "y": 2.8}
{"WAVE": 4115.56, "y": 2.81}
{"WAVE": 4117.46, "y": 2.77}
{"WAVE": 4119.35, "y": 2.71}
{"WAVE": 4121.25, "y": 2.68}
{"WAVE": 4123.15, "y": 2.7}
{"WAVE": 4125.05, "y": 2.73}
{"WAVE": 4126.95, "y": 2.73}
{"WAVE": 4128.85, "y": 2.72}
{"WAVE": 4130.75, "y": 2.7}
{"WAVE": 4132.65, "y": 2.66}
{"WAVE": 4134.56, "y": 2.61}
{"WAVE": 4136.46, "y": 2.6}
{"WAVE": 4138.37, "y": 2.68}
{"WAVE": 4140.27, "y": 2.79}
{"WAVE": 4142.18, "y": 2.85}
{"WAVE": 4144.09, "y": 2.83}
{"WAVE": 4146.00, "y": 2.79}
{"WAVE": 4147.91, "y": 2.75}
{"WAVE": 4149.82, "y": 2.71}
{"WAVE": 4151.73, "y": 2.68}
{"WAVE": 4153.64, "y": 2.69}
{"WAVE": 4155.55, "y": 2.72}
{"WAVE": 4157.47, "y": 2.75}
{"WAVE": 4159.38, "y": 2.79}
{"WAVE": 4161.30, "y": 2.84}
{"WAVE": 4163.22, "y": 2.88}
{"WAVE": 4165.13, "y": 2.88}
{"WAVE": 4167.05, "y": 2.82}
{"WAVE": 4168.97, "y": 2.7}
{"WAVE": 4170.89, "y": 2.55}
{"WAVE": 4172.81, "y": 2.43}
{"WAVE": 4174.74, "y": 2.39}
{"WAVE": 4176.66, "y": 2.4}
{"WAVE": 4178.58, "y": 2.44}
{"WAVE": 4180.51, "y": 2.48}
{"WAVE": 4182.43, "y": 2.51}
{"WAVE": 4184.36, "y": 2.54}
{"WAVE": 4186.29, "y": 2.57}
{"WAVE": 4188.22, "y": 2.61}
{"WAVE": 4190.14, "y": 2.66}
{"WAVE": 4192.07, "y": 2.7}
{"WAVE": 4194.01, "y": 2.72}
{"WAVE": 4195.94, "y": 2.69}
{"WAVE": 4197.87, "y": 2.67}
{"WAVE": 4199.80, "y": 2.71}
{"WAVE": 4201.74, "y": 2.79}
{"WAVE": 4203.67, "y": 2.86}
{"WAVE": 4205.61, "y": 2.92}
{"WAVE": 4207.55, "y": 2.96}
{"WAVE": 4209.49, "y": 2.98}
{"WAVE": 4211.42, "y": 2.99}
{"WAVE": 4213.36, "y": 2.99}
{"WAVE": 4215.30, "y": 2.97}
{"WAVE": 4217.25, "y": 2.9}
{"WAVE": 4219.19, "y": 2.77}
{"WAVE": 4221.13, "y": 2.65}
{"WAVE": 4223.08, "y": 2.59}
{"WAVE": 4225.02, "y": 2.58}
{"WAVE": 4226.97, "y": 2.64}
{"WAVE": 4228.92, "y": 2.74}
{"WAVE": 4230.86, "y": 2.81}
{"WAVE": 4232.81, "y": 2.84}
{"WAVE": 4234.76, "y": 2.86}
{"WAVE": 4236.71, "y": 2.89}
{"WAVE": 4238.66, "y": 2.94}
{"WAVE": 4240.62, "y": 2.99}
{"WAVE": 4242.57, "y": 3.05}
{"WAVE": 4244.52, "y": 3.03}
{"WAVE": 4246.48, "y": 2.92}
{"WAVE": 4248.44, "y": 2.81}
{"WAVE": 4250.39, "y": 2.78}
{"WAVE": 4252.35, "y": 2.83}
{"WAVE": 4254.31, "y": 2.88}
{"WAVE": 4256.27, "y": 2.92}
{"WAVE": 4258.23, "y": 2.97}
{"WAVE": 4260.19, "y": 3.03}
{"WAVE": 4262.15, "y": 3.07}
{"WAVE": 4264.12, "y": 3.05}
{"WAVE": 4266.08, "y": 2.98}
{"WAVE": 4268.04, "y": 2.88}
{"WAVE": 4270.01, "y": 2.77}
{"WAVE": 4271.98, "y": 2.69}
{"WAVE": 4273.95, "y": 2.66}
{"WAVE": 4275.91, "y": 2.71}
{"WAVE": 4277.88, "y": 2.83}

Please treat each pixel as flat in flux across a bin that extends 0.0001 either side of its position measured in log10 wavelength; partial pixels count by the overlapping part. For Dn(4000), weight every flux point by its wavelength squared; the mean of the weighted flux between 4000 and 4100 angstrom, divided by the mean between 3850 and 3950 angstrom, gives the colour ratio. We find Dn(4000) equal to 1.8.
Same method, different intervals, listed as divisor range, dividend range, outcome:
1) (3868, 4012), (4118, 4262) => 1.69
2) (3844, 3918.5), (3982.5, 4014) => 1.64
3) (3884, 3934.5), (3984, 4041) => 1.65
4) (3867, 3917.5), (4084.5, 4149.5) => 1.73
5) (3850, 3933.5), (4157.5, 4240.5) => 1.90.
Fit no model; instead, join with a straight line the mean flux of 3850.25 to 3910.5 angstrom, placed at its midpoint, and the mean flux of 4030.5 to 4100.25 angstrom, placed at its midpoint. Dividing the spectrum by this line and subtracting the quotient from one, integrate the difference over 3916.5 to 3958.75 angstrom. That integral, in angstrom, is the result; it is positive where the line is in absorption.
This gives 7.6 angstrom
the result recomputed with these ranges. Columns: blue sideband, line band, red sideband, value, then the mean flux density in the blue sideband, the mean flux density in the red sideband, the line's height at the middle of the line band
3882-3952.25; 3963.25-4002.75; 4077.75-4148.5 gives 0.6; 1.68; 2.7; 2.02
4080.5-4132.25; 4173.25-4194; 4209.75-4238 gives 1.7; 2.69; 2.81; 2.77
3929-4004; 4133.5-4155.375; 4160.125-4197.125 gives -2.0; 1.83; 2.62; 2.49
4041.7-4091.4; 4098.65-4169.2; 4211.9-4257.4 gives 1.4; 2.72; 2.84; 2.77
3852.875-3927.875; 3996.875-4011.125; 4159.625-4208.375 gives -4.1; 1.72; 2.67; 2.08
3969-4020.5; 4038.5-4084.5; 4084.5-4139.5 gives -2.6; 2.38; 2.69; 2.56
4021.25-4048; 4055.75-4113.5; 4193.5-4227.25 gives 1.4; 2.71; 2.8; 2.74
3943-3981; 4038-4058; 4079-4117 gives -3.8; 1.64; 2.68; 2.3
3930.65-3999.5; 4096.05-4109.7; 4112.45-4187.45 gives -0.6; 1.79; 2.68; 2.46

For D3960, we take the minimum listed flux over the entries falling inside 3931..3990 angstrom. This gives 1.05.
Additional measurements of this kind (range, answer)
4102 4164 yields 2.51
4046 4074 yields 2.66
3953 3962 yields 1.55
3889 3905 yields 1.6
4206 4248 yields 2.58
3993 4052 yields 2.55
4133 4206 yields 2.39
